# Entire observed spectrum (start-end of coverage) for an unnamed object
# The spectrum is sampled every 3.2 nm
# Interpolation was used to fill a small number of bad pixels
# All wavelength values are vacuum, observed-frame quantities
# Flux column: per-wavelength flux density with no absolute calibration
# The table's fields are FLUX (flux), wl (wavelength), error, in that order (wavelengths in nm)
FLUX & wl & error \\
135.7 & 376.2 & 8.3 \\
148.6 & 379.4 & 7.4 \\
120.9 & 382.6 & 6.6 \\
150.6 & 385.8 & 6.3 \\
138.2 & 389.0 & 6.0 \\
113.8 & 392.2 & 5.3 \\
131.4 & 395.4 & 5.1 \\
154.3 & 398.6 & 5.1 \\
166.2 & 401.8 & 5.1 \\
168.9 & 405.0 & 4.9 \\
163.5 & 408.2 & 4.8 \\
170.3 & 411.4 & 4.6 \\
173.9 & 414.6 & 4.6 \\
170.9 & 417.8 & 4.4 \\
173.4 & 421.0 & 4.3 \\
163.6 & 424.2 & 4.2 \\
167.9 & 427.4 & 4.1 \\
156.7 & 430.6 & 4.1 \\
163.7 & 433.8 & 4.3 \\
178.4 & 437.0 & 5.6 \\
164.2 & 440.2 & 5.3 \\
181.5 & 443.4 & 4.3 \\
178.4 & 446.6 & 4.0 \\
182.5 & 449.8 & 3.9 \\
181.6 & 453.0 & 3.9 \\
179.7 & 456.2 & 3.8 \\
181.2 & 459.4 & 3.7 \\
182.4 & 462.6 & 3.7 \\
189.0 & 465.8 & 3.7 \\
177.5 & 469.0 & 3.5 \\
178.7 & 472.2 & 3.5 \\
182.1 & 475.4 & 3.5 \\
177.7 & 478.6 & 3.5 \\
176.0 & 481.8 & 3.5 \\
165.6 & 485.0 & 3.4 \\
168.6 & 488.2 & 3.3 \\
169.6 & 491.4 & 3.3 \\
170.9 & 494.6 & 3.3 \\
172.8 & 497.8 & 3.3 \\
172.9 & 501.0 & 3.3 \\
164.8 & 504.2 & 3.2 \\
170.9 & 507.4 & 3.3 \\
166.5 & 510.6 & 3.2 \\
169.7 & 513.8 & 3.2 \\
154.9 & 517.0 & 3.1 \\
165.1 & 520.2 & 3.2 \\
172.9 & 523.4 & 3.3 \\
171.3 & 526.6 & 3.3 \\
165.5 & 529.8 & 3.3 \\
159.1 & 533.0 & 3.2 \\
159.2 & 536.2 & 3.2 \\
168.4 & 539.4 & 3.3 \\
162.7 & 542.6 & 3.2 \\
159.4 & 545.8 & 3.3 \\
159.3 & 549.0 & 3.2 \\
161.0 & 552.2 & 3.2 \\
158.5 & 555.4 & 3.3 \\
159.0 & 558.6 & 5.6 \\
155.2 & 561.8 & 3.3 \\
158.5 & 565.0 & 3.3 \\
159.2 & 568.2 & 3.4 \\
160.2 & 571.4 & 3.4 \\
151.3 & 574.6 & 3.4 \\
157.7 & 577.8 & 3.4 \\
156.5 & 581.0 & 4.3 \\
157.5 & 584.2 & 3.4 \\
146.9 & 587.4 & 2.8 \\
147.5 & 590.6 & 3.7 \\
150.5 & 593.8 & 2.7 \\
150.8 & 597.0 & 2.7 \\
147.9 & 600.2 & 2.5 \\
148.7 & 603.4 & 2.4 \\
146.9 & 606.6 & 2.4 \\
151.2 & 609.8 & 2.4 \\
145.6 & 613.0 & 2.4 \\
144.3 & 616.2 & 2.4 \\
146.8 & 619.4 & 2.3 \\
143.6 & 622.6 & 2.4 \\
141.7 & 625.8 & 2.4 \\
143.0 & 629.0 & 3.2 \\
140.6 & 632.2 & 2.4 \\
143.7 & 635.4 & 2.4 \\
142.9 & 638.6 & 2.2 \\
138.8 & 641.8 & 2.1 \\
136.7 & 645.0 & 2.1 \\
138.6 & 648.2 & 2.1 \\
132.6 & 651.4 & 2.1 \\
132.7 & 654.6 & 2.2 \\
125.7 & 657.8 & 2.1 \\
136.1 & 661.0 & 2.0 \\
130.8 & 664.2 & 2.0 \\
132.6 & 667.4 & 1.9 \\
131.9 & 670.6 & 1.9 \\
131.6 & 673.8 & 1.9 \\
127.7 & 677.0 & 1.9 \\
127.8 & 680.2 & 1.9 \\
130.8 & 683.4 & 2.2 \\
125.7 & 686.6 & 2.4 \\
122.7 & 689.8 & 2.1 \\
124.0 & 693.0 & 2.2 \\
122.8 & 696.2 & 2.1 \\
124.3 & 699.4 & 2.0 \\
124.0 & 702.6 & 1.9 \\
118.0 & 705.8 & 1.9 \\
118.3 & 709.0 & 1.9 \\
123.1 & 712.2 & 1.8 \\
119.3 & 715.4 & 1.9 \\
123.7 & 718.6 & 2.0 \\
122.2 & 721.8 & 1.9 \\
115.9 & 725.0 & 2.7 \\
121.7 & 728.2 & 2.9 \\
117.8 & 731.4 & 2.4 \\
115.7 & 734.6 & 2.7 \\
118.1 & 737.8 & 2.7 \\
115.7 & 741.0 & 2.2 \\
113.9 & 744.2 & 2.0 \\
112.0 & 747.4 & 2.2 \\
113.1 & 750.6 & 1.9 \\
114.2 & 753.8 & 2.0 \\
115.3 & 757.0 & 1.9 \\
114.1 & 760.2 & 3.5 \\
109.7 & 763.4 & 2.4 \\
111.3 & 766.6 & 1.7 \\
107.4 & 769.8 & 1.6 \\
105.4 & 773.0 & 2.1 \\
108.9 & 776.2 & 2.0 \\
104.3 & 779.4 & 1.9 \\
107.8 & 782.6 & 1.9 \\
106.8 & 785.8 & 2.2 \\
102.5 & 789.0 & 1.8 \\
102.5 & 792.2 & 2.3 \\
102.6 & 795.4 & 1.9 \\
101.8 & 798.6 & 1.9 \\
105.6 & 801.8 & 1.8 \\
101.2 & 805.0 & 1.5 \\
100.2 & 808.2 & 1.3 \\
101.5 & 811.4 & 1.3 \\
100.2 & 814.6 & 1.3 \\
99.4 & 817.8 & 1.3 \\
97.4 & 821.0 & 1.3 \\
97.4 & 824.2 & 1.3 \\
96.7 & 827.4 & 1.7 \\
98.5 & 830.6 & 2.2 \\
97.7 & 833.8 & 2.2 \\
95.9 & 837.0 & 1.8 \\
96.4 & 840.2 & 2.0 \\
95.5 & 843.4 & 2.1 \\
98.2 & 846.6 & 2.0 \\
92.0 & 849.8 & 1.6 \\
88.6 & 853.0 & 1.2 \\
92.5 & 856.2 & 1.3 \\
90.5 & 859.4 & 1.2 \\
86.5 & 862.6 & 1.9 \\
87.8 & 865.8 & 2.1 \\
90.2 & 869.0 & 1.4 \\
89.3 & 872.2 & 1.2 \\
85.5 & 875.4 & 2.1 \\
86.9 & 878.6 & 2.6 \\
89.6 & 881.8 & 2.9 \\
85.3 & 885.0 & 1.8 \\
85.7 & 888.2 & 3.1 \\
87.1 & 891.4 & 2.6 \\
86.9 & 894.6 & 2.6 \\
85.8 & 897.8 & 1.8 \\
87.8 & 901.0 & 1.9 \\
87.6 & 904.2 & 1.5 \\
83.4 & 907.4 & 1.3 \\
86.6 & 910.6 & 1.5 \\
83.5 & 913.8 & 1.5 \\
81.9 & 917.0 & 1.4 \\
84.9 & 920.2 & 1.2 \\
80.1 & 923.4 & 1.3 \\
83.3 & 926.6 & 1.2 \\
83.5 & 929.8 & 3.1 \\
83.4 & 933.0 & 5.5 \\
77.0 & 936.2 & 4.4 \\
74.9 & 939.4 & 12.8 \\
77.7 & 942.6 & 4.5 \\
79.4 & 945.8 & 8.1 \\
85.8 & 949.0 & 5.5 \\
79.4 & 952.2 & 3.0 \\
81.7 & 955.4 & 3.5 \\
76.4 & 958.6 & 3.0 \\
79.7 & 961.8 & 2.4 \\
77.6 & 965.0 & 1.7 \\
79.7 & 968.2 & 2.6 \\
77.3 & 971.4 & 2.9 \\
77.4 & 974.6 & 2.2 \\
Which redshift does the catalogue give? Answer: 0.00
